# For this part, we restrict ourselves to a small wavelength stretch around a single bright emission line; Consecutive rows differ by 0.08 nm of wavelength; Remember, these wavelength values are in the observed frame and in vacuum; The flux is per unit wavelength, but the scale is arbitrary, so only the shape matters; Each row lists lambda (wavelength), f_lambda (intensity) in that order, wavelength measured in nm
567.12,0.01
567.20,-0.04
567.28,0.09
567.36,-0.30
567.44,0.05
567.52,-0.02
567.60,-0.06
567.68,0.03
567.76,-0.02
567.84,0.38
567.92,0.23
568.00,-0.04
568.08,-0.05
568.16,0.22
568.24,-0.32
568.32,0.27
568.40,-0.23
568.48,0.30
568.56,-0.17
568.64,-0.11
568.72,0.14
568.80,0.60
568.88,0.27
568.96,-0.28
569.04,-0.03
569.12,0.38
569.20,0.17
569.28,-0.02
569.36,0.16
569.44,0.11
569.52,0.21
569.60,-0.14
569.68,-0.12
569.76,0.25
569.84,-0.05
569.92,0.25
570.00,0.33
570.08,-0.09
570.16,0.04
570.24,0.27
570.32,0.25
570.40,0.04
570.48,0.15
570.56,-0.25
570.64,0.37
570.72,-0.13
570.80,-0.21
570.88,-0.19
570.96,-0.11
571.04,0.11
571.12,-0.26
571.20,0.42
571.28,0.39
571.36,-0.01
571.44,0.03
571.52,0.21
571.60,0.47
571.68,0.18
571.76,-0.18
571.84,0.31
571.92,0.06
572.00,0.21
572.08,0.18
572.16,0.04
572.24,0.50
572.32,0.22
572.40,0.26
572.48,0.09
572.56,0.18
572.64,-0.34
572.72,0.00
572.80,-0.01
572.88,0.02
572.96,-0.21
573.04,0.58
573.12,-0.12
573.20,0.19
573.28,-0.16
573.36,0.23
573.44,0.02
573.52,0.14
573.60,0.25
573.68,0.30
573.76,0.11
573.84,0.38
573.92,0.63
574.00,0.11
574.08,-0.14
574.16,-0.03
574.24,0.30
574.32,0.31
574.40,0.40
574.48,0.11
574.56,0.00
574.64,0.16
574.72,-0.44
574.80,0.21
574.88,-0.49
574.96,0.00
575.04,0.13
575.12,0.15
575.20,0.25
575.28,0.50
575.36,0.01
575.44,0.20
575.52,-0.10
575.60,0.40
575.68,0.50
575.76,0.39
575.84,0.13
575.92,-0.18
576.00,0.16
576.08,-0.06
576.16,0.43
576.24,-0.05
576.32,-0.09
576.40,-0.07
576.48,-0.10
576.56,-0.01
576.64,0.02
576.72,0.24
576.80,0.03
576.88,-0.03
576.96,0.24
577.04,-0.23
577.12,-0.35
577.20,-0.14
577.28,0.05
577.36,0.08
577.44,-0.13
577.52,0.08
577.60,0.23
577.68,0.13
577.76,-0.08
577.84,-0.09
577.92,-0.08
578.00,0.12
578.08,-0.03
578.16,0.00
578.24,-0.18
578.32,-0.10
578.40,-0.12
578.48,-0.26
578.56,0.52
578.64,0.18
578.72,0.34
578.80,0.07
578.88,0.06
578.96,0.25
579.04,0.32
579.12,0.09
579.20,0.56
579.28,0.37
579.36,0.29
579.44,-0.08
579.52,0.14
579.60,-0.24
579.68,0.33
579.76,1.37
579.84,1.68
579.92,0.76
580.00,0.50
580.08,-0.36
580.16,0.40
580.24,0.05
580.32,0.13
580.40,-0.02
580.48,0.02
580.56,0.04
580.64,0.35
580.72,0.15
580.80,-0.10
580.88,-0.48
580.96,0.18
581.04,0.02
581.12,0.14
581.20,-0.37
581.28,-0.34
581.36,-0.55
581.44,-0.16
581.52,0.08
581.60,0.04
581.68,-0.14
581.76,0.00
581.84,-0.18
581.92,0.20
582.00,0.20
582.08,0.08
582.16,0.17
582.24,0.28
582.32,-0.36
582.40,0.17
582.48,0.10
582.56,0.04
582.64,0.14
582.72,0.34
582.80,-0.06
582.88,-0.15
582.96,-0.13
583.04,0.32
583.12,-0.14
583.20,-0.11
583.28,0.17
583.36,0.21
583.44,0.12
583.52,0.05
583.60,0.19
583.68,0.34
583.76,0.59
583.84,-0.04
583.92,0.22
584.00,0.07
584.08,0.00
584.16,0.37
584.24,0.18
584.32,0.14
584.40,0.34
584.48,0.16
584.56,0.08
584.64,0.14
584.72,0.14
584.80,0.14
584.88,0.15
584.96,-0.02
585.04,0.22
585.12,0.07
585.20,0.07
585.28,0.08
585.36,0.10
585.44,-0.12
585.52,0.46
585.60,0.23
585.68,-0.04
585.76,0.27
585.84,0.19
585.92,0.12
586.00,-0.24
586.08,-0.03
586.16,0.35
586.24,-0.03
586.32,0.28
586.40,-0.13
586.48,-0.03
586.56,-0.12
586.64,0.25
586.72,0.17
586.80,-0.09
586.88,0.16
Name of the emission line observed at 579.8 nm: [O III] 5007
